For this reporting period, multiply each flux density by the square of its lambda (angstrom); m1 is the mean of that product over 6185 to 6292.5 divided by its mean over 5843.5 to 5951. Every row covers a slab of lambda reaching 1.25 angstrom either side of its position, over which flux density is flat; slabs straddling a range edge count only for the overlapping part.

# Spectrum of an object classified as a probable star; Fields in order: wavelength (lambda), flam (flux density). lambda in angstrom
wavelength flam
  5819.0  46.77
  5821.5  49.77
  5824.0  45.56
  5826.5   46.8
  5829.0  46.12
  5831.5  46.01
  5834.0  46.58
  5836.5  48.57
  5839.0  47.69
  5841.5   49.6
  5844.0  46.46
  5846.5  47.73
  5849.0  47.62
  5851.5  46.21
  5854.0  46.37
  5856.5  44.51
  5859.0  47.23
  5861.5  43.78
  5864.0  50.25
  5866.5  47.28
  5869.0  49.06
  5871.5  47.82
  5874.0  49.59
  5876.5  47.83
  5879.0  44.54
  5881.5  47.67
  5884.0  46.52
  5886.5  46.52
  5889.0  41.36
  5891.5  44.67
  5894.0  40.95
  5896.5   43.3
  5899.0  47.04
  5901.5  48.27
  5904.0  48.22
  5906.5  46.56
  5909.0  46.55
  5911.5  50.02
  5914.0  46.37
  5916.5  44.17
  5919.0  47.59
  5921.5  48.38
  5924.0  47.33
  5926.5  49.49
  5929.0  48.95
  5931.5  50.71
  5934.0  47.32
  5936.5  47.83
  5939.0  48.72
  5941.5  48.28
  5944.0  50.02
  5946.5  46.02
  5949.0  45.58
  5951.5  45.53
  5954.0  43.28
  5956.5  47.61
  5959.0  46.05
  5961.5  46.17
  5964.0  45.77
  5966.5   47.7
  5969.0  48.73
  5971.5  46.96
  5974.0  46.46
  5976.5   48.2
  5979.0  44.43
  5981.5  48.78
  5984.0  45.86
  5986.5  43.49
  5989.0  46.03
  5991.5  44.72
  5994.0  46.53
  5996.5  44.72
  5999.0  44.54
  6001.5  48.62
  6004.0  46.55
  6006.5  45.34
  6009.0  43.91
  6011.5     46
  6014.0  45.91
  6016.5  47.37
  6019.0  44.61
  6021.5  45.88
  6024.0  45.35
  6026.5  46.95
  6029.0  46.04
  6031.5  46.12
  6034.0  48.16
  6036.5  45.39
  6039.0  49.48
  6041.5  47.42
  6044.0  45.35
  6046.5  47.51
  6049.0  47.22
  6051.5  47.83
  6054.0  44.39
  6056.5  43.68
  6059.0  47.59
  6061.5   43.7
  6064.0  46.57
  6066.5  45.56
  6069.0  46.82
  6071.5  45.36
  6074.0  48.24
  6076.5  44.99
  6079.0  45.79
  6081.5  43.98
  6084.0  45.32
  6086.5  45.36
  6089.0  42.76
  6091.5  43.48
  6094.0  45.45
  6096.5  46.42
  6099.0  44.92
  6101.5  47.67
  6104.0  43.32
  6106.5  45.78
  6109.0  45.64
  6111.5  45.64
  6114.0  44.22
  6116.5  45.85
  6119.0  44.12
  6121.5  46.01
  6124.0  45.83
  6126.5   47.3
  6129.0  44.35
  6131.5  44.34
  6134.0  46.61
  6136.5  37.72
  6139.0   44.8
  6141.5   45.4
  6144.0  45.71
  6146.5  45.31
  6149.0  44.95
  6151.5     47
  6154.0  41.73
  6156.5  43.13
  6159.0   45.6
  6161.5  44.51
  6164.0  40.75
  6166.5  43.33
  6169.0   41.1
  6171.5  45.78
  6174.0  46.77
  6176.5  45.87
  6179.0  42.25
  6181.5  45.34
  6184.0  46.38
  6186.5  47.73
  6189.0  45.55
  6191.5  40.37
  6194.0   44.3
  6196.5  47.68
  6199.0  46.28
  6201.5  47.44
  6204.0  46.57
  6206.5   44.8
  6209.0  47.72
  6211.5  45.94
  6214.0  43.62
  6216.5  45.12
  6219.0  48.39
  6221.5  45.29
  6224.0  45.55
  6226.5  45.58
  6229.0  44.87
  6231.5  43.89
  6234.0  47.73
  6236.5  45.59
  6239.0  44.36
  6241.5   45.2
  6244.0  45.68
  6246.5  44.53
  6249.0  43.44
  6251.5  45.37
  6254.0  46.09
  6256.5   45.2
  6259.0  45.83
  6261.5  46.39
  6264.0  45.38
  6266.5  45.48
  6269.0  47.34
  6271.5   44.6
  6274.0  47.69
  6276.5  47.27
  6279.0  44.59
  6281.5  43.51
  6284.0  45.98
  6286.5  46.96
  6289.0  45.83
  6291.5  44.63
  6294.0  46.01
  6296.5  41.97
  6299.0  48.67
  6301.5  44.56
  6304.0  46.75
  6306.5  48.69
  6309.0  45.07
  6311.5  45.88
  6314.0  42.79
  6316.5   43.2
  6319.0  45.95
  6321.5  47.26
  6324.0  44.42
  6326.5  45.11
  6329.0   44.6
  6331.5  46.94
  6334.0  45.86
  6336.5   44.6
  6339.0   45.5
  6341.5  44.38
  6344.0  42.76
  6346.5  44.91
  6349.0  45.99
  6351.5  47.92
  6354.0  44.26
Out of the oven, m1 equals 1.09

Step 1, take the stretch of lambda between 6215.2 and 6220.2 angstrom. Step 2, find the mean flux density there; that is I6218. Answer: 46.7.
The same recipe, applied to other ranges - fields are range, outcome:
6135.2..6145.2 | 43.4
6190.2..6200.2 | 44.7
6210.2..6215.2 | 44.8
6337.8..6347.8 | 44.4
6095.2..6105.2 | 45.6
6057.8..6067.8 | 45.9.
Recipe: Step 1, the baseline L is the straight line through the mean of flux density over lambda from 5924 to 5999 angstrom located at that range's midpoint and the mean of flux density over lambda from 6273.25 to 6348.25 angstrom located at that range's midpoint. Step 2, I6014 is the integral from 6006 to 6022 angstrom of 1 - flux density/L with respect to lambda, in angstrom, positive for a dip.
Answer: 0.4 angstrom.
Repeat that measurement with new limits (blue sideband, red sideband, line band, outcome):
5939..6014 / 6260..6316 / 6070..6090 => 0.36 angstrom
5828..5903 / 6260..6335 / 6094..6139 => 0.97 angstrom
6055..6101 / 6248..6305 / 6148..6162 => 0.31 angstrom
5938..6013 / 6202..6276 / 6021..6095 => 0.33 angstrom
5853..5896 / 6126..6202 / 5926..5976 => -1.71 angstrom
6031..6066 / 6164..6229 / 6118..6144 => 0.62 angstrom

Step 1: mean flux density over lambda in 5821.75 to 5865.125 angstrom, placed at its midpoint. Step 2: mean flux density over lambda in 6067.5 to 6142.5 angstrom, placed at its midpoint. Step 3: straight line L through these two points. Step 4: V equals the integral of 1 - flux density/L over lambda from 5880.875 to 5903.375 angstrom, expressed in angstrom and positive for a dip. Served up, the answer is 0.7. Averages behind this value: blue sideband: 46.9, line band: 45.2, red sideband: 45.1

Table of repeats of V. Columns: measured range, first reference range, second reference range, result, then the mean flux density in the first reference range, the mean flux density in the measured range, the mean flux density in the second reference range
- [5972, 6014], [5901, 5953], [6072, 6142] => 0.7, 47.7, 45.9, 45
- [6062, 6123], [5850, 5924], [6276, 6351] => 0.8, 46.5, 45.4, 45.4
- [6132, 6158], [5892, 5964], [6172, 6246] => 0.9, 47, 44.3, 45.6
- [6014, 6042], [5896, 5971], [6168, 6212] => 0.0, 47.3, 46.6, 45.5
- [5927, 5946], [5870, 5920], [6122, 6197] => -1.1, 46.3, 48.7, 44.6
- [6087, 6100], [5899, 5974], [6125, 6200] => 0.2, 47.4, 44.6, 44.6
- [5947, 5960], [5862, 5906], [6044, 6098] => 0.1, 46.5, 45.6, 45.6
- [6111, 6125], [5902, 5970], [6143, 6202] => 0.0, 47.4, 45.2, 44.7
